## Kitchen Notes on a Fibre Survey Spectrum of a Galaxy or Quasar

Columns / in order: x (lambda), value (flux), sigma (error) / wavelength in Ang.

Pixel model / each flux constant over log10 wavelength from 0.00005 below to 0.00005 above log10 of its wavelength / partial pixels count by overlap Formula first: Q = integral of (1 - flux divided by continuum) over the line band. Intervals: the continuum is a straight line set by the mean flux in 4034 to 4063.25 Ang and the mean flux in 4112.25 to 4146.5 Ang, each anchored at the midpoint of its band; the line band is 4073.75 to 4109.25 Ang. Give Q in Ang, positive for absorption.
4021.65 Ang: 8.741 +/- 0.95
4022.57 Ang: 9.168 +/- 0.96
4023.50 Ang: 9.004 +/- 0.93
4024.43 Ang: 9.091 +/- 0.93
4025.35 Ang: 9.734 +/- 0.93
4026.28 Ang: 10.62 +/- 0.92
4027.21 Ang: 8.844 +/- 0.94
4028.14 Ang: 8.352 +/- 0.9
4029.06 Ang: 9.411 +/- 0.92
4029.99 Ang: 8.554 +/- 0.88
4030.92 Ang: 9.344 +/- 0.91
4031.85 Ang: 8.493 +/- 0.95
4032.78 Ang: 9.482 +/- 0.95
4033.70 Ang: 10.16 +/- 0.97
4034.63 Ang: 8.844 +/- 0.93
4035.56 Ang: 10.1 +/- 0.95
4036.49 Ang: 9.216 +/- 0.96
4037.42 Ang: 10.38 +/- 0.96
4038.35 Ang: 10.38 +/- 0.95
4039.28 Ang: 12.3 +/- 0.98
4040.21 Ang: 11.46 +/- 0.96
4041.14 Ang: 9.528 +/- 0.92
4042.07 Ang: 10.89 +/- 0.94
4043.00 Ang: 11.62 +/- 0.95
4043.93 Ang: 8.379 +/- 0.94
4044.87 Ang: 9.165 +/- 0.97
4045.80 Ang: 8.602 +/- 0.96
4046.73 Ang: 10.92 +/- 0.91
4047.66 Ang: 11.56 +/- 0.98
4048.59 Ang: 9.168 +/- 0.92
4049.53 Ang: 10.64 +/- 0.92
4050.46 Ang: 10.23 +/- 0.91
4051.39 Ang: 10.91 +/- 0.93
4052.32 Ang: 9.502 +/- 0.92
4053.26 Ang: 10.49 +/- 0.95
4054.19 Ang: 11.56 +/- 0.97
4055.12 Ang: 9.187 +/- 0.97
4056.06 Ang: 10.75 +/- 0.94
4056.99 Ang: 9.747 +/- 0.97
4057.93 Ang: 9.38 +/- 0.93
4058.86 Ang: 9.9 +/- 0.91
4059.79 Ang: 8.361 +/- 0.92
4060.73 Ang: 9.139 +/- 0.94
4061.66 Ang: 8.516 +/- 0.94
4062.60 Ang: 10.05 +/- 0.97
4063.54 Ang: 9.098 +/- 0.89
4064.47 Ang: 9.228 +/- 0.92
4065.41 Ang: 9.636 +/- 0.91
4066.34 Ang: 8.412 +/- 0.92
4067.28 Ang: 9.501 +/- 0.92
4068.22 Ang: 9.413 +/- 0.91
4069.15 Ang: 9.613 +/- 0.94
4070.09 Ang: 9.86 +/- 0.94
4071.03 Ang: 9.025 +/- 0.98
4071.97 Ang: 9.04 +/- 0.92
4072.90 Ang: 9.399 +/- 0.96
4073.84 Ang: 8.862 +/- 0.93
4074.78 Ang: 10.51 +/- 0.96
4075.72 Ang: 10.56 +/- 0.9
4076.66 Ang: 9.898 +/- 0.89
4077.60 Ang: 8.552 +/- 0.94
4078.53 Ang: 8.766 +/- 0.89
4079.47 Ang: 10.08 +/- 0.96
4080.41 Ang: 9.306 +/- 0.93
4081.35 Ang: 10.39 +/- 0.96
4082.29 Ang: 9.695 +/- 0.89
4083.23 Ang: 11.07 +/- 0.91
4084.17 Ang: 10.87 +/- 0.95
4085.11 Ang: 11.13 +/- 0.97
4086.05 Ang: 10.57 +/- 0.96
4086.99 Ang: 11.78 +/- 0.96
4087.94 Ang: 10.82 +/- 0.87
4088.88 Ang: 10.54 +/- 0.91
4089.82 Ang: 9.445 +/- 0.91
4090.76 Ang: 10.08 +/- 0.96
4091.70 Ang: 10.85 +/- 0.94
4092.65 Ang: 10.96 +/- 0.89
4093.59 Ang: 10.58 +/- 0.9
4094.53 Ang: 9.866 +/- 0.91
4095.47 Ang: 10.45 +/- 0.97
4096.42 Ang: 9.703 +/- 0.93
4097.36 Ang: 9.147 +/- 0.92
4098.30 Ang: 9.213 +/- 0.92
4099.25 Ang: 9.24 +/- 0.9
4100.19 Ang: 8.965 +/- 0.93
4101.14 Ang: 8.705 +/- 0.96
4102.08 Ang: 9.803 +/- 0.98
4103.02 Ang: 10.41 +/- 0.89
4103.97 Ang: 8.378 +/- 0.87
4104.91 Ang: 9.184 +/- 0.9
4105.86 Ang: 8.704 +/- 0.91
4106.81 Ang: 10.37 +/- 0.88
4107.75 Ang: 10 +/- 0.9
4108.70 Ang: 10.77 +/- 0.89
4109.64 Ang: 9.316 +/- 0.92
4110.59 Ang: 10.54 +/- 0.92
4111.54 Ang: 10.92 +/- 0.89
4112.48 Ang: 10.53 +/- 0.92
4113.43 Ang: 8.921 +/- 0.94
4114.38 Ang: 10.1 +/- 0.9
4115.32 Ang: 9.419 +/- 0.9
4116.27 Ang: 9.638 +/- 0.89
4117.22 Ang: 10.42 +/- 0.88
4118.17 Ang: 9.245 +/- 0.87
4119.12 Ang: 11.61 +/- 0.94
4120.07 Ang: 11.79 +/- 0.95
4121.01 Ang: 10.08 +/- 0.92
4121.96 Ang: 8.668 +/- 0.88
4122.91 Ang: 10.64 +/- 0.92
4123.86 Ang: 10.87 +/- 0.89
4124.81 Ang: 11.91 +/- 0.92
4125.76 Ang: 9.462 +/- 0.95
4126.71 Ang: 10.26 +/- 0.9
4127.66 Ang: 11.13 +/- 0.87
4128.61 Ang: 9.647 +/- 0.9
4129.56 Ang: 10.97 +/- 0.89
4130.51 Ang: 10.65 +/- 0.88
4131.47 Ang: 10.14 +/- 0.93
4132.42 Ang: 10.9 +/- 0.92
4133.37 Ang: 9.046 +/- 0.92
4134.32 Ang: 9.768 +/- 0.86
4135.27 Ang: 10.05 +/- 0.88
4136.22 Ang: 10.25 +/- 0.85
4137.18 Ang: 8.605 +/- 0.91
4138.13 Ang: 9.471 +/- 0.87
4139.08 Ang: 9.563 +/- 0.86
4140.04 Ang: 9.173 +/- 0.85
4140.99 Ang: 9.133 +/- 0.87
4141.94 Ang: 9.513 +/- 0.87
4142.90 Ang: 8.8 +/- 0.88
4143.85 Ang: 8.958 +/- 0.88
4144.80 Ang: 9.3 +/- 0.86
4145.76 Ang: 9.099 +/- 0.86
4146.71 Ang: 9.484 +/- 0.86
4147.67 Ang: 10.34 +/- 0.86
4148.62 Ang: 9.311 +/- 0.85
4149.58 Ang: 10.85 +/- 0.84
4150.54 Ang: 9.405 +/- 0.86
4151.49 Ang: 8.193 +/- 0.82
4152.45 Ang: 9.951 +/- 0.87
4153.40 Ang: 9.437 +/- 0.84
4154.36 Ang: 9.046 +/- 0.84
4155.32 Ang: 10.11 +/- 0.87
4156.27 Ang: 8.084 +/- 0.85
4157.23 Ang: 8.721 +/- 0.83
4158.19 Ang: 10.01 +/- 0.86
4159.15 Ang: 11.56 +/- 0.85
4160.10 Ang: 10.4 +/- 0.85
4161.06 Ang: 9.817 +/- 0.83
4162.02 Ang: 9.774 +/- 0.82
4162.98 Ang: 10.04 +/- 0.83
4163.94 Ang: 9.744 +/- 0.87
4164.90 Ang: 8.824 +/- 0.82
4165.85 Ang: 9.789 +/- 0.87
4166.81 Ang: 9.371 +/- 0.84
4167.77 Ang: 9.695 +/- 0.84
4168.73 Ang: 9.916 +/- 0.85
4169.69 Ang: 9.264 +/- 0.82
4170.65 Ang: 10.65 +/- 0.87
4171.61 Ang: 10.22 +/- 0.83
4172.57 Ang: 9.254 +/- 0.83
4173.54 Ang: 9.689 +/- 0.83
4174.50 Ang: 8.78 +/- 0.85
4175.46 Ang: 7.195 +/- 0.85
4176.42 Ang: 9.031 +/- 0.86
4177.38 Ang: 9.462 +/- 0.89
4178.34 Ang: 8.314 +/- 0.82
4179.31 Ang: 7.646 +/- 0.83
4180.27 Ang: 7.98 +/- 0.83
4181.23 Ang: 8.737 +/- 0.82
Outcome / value 0.0 Ang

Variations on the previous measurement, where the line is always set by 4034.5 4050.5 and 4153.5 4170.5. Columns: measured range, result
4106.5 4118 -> -0.2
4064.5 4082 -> 1.0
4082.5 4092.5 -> -0.7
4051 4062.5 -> 0.4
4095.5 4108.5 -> 0.7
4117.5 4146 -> -0.5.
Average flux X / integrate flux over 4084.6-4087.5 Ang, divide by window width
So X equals 11.1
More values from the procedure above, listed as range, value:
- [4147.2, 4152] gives 9.62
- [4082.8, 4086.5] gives 10.9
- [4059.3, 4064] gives 9.03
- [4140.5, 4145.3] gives 9.15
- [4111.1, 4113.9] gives 10.1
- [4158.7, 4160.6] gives 11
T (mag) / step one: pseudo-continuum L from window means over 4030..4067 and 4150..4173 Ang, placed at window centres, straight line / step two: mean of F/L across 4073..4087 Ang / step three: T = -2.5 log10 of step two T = -0.03 mag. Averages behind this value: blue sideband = 9.85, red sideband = 9.64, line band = 10.1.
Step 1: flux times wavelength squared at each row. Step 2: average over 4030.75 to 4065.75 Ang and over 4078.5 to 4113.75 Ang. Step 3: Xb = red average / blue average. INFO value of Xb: 1.0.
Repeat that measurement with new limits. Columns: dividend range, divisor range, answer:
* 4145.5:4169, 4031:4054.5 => 1.01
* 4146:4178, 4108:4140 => 0.96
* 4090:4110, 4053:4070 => 1.04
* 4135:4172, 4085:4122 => 0.98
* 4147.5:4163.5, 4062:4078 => 1.07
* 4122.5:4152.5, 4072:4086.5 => 1.02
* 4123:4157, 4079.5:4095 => 0.95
